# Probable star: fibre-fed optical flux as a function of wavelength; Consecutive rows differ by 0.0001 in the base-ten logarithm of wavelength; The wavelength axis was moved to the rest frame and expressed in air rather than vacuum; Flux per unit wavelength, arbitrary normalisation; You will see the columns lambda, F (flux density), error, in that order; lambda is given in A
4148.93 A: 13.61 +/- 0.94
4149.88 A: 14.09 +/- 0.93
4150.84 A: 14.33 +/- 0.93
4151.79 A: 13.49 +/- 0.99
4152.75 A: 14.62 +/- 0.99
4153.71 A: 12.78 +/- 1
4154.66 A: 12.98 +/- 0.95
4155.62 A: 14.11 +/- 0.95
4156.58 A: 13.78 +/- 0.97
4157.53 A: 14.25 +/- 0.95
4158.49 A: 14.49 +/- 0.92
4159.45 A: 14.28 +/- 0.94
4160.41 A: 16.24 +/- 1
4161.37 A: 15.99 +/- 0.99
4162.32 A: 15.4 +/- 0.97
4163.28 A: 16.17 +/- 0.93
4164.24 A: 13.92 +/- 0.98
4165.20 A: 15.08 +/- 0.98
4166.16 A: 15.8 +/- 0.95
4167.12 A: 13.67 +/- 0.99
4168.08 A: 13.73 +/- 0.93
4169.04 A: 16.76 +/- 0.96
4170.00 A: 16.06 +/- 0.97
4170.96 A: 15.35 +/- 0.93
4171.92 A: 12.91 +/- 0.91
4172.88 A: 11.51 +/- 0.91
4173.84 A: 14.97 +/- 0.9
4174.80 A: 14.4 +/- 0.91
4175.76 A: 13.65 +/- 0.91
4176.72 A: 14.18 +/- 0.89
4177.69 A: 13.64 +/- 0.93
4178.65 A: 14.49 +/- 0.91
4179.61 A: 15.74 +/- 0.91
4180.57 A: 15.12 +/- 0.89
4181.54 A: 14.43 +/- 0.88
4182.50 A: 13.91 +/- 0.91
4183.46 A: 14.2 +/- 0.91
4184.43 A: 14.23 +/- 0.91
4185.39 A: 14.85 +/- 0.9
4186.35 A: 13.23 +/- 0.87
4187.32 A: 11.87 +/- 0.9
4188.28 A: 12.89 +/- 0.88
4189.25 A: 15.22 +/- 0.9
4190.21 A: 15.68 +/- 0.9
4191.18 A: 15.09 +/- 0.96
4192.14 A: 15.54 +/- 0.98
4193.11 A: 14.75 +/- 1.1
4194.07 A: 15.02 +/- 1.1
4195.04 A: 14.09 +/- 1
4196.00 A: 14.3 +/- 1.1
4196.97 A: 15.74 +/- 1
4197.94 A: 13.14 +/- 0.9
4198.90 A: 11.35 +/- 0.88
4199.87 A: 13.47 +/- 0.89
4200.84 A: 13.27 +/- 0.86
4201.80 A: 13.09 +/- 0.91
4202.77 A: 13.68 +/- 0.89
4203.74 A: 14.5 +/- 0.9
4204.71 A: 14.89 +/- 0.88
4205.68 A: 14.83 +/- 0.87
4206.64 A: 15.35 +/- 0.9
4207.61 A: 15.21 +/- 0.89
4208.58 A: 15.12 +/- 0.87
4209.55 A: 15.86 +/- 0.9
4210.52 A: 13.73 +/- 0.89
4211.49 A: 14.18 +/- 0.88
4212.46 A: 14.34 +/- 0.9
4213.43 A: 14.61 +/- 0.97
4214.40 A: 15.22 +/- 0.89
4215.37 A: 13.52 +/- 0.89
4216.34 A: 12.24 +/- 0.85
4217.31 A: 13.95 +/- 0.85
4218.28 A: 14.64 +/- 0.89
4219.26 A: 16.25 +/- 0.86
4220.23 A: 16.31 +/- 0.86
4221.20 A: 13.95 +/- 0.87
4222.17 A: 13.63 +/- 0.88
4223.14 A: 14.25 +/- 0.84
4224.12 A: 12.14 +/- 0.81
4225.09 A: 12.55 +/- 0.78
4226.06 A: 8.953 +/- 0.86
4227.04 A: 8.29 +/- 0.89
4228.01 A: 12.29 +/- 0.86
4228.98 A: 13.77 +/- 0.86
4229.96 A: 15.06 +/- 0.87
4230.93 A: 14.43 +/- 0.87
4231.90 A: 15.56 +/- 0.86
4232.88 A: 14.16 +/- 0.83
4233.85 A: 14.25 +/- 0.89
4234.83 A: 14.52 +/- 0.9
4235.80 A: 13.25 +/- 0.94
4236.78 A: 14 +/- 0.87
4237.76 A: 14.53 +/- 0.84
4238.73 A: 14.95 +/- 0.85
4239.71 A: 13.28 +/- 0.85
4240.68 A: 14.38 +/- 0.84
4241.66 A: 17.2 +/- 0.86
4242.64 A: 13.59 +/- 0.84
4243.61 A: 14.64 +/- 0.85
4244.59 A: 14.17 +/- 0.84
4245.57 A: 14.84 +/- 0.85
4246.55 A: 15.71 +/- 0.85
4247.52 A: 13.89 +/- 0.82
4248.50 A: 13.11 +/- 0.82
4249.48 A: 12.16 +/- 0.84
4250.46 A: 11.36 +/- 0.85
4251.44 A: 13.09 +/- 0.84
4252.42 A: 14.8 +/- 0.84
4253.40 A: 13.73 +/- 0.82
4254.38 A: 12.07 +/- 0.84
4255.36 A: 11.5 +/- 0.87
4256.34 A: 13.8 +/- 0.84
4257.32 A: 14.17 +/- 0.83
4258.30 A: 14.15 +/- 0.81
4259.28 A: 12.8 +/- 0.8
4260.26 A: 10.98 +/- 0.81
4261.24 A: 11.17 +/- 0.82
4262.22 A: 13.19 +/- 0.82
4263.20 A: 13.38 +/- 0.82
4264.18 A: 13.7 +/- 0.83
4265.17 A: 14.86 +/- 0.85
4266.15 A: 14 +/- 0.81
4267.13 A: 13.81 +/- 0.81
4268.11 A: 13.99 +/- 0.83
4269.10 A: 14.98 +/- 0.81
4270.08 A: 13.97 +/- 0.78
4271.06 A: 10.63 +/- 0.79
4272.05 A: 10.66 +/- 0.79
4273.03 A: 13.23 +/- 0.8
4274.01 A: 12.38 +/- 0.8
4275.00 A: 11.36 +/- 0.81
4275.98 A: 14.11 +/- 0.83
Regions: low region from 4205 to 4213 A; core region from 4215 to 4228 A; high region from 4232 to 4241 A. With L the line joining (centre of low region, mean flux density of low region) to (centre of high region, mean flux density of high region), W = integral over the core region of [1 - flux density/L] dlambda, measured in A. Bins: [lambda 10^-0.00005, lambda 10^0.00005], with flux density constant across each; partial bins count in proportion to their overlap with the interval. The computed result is 1.3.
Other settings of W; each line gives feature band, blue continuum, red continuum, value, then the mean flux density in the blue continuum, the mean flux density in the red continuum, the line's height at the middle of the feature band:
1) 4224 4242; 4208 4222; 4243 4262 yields 0.5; 14.5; 13.3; 13.9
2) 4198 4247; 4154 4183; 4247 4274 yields -1.2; 14.6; 13.1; 13.7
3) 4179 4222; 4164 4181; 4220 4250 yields -0.6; 14.5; 13.8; 14.2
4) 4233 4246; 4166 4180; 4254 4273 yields -1.0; 14.4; 13.1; 13.4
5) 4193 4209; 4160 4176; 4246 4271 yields 0.1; 14.8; 13.3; 14.3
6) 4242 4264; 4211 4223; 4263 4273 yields 0.6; 14.4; 13.4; 13.7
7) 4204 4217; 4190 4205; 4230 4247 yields -0.2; 14.2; 14.6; 14.3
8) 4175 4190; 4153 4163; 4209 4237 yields 0.1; 14.5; 13.8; 14.2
